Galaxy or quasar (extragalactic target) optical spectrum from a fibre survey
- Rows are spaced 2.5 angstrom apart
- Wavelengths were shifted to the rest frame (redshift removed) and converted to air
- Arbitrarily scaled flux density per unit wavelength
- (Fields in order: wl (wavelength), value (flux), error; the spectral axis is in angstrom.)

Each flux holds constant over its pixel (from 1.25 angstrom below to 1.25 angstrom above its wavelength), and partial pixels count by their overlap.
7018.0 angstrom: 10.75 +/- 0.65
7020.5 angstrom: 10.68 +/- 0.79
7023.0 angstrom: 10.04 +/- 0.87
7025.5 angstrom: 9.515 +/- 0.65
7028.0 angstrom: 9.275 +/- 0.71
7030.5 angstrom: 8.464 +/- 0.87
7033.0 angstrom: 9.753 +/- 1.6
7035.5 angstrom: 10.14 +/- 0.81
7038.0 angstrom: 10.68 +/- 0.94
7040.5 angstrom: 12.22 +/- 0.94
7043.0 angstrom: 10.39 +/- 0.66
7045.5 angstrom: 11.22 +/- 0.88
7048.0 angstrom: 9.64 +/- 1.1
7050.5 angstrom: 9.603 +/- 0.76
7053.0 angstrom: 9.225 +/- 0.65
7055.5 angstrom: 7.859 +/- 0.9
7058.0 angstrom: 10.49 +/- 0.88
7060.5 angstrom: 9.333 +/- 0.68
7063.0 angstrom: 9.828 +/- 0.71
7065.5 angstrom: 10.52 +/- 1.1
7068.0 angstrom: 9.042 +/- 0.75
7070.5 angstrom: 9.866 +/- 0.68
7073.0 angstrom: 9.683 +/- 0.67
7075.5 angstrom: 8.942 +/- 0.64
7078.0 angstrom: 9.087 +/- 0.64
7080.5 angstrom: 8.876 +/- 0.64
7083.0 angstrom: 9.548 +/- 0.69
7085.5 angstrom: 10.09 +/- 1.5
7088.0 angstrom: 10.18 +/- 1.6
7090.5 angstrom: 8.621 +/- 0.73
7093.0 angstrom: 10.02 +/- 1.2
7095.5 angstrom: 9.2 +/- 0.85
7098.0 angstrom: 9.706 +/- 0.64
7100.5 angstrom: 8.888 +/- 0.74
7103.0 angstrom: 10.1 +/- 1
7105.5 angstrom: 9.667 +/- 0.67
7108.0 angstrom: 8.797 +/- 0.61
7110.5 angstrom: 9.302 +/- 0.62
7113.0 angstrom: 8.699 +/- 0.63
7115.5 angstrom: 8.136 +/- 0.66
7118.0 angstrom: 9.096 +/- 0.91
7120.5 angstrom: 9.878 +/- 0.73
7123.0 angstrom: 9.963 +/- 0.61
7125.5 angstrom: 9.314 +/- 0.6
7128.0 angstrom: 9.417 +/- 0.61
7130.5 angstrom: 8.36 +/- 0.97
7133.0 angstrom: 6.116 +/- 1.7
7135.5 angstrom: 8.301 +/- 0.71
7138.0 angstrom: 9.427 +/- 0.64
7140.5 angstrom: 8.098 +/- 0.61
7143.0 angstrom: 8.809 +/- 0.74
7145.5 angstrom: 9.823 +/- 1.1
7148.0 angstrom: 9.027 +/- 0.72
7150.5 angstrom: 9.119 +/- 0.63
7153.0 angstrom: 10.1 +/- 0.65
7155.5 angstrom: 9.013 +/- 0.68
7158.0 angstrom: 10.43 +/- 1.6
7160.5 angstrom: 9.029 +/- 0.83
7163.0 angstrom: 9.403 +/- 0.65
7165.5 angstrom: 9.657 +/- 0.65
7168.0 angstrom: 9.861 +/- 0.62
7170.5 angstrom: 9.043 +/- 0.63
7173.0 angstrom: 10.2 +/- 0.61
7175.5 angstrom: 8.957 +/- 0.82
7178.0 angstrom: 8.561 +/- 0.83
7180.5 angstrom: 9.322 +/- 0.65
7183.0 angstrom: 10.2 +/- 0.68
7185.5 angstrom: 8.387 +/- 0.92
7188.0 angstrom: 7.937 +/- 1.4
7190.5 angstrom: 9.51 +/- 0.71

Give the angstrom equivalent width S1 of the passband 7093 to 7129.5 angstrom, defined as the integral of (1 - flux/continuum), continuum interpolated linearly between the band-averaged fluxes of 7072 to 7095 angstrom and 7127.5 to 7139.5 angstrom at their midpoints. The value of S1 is -2.3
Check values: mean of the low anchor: 9.44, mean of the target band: 9.32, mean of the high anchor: 8.25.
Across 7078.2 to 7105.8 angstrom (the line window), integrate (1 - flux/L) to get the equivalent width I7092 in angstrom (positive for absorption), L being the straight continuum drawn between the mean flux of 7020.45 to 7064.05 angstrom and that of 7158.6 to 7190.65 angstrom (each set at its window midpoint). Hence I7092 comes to 0.38 angstrom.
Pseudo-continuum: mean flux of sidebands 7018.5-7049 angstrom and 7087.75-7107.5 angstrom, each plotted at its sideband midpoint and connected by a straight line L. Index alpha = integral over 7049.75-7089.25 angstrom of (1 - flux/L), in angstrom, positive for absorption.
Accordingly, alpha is 1.14 angstrom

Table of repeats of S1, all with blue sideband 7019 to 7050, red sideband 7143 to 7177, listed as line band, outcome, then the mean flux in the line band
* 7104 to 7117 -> 1.1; 8.95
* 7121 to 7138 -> 1.7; 8.7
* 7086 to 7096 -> 0.3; 9.57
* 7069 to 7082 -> 0.8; 9.29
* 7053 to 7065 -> 0.7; 9.43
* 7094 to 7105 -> 0.3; 9.5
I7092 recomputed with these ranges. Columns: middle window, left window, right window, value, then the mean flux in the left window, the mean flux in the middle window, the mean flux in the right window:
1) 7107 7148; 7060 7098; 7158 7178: 2.76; 9.53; 8.85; 9.46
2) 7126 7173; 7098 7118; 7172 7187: 0.49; 9.12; 9.09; 9.23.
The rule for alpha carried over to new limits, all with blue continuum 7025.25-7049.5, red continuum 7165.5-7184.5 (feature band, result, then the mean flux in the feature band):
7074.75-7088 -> 0.69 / 9.4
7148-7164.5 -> 0.11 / 9.48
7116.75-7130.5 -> 0.40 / 9.43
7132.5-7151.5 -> 1.85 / 8.68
